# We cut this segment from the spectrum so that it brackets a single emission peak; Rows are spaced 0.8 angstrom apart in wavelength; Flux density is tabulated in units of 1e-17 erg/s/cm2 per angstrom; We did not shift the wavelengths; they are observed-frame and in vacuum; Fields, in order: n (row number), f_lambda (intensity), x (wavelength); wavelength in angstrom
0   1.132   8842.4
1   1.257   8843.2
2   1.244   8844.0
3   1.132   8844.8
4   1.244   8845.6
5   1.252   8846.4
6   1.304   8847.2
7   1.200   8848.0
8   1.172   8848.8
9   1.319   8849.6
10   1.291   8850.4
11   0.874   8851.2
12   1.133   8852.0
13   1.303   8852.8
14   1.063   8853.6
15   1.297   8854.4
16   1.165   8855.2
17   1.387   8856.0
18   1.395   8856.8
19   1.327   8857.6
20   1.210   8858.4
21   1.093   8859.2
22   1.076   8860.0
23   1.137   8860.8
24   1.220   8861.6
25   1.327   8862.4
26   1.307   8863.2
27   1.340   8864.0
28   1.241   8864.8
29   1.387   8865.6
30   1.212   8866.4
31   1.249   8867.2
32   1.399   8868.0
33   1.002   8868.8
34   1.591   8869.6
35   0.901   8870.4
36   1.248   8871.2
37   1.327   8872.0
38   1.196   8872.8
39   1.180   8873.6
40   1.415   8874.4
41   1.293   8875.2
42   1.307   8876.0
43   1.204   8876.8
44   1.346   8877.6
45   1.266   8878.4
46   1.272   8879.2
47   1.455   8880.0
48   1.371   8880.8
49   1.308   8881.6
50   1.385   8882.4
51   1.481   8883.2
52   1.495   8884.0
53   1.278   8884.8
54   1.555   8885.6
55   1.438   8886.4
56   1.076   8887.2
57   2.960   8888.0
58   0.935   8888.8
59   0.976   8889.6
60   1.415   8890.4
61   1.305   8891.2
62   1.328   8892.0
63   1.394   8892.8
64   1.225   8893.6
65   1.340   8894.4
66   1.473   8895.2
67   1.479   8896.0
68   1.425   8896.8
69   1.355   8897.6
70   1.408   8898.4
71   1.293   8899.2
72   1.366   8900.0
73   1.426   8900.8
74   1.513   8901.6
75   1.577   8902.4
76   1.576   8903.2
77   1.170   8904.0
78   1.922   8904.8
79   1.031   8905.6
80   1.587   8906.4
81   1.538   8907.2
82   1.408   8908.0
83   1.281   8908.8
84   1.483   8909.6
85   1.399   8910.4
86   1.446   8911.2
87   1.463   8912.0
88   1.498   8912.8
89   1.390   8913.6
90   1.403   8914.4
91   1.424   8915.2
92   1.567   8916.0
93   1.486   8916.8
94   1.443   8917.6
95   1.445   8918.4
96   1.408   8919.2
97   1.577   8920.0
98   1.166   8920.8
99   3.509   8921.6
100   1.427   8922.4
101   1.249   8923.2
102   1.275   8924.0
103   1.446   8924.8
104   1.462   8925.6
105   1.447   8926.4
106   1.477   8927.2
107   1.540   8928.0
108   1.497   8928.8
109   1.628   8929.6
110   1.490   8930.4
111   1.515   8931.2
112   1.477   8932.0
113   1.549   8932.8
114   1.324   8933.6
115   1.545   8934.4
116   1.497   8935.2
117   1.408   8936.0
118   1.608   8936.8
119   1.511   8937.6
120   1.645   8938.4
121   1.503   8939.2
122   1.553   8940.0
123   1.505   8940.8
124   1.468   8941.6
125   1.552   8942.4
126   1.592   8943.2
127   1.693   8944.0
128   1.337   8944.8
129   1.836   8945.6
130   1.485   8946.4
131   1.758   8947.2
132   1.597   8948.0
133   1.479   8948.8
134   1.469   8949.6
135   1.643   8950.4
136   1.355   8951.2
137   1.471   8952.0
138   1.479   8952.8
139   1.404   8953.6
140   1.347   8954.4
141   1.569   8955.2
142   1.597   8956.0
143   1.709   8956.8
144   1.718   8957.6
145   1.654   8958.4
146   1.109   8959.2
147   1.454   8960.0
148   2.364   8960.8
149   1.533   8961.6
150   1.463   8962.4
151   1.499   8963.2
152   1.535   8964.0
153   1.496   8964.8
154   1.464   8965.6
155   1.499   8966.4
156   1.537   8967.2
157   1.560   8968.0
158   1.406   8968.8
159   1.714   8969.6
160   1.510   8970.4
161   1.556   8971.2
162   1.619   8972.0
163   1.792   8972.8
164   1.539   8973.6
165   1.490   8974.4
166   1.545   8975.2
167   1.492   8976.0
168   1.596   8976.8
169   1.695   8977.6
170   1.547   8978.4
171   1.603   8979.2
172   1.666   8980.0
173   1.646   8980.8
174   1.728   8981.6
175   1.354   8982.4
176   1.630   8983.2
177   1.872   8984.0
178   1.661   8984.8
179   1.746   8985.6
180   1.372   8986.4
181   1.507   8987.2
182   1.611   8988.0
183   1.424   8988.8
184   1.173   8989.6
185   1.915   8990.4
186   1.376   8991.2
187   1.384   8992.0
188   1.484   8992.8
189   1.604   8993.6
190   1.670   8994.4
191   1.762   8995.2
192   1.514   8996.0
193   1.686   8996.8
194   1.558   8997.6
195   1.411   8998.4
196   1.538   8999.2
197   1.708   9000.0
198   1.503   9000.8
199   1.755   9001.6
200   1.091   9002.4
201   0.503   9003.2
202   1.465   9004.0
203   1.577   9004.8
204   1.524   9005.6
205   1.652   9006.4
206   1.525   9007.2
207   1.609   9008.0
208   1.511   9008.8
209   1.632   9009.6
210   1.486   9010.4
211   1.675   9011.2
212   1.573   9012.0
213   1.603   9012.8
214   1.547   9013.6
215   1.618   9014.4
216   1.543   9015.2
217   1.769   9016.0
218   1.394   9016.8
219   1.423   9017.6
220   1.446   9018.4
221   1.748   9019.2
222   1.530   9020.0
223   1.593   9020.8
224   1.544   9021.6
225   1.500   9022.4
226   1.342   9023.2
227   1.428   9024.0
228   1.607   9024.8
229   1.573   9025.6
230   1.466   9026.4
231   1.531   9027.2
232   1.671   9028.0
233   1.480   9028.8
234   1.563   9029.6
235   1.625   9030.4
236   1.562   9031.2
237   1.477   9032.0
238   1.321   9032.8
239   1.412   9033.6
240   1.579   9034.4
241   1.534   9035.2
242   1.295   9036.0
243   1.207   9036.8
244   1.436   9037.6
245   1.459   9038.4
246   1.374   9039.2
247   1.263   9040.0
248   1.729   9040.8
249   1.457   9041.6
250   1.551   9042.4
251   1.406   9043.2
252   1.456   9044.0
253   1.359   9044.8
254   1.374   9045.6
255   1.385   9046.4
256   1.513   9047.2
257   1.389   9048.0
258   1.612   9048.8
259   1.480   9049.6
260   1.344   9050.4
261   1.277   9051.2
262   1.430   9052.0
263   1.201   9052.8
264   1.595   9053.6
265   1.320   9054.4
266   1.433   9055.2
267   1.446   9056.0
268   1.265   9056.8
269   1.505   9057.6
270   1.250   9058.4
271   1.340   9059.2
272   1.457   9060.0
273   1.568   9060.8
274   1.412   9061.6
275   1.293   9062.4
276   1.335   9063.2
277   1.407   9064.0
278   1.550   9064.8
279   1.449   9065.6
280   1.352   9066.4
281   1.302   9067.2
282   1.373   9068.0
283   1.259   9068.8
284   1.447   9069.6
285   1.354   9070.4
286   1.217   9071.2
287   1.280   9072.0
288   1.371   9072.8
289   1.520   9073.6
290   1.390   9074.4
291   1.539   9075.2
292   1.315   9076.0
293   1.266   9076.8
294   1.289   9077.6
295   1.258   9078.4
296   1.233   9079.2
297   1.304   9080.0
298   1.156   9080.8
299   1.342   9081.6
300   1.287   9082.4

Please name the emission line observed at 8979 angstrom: Mg II 2798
